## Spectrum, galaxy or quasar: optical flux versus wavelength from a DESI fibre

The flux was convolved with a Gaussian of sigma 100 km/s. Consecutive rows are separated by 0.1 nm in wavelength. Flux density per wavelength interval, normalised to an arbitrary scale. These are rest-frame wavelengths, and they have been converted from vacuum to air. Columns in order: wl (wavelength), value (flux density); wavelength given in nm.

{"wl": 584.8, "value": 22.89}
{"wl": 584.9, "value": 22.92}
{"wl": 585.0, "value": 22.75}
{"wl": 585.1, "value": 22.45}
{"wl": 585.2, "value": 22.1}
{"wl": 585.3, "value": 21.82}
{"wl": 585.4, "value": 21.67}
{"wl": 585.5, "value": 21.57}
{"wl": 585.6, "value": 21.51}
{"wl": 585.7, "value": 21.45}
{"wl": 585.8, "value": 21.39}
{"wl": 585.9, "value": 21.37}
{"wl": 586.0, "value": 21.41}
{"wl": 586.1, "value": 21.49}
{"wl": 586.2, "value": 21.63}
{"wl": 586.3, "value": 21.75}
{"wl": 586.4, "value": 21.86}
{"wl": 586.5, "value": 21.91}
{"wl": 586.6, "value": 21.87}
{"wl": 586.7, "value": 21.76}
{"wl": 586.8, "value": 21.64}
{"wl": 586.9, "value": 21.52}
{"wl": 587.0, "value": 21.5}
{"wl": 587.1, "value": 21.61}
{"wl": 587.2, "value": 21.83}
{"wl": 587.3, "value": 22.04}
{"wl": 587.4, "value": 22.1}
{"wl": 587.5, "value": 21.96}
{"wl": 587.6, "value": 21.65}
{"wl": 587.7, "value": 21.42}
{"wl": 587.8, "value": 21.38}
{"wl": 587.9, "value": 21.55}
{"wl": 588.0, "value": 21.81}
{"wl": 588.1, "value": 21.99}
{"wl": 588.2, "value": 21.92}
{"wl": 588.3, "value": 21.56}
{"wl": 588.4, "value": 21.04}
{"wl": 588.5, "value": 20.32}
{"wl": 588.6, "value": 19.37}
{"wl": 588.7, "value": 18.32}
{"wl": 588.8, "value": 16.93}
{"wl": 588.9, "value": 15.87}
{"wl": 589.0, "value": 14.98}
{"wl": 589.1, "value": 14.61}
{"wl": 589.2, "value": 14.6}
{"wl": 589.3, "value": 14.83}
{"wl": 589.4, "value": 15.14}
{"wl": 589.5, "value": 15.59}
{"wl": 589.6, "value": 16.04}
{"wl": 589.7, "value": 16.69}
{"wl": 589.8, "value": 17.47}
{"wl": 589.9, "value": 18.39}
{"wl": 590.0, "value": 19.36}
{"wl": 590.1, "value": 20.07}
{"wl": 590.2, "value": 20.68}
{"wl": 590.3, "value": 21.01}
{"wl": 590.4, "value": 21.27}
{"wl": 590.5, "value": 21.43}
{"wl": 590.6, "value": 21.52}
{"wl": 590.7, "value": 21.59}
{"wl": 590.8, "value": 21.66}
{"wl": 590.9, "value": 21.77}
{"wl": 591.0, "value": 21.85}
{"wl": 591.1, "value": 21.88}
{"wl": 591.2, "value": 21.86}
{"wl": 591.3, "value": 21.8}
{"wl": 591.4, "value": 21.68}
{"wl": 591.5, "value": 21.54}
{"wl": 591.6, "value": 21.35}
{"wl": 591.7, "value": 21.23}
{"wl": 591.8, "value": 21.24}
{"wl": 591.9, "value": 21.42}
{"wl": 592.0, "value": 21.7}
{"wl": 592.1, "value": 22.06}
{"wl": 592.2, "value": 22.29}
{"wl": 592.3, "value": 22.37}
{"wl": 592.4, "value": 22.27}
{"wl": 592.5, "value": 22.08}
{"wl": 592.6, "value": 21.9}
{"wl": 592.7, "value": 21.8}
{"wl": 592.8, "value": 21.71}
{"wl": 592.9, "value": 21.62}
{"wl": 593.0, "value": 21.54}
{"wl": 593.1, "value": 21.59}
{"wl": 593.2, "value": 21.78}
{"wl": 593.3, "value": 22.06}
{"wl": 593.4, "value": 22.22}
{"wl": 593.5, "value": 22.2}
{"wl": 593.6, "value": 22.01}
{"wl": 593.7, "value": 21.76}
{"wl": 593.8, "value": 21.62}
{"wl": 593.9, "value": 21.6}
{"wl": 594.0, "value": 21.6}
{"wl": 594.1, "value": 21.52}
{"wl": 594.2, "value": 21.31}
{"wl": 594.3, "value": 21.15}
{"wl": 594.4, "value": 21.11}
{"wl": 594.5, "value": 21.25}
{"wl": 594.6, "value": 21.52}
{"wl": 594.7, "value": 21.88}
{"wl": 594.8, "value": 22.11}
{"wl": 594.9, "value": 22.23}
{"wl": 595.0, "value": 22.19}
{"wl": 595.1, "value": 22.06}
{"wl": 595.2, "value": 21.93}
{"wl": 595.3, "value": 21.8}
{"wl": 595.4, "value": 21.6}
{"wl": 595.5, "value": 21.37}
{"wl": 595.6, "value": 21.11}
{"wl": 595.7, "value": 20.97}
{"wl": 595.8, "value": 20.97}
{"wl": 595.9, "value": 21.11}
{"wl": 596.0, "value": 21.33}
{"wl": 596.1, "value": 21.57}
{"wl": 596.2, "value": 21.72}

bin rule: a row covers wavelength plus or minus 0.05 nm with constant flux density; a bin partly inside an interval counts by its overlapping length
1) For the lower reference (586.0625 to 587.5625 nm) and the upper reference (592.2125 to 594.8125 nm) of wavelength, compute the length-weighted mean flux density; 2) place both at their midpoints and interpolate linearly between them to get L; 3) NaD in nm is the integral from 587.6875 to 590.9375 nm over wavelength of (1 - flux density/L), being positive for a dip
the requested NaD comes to 0.39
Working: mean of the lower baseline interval 21.8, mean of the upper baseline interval 21.8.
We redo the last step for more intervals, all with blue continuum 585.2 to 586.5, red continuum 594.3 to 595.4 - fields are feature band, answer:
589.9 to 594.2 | 0.030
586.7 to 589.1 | 0.125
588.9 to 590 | 0.288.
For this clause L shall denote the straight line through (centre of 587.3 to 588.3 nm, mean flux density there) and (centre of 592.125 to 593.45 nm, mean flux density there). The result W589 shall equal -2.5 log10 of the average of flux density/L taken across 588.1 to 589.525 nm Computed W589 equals 0.23 mag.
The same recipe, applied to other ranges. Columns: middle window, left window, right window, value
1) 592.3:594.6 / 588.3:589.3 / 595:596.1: -0.079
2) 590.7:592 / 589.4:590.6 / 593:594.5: -0.091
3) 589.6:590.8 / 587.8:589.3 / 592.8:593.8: 0.003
